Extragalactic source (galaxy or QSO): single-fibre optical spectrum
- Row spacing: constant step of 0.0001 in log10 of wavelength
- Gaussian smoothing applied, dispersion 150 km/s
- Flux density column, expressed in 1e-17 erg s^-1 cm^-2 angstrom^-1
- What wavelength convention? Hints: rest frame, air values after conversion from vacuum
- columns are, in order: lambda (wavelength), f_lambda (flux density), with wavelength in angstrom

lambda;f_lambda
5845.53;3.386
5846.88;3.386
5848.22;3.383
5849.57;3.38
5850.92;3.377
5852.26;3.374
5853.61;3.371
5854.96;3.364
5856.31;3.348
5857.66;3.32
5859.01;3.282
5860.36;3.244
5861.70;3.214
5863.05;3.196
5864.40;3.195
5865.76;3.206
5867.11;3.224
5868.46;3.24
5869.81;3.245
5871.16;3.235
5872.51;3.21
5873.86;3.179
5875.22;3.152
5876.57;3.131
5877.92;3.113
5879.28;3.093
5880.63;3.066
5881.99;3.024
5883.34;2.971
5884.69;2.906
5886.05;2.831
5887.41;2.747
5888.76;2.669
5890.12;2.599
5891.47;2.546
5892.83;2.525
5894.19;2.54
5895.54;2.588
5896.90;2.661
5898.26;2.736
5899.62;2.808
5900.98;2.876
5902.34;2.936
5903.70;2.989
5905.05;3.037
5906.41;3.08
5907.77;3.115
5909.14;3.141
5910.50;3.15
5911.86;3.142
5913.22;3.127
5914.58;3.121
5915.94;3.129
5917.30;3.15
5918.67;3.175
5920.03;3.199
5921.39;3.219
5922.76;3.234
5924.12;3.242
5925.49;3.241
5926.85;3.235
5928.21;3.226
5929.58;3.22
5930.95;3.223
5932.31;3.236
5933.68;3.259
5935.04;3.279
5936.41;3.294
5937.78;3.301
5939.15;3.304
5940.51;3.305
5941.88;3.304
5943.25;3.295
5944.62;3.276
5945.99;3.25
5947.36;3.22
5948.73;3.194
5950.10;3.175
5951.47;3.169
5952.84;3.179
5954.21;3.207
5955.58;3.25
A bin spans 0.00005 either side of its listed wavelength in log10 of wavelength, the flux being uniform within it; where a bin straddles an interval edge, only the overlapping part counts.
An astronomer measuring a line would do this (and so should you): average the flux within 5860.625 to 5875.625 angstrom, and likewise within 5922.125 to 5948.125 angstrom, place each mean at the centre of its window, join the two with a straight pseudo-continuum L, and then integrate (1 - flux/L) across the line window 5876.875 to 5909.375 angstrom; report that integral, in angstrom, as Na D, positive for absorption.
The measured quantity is 3.74 angstrom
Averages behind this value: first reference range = 3.21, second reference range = 3.26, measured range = 2.86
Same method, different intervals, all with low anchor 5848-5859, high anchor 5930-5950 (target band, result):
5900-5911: 0.9 angstrom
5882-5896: 2.6 angstrom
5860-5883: 1.1 angstrom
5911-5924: 0.5 angstrom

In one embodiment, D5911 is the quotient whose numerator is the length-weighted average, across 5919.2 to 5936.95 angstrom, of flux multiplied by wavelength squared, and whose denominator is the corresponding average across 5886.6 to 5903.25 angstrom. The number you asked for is 1.2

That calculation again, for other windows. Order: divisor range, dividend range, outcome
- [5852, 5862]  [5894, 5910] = 0.88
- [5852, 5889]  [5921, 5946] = 1.06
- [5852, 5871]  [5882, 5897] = 0.84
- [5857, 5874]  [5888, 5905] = 0.85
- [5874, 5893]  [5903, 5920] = 1.08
